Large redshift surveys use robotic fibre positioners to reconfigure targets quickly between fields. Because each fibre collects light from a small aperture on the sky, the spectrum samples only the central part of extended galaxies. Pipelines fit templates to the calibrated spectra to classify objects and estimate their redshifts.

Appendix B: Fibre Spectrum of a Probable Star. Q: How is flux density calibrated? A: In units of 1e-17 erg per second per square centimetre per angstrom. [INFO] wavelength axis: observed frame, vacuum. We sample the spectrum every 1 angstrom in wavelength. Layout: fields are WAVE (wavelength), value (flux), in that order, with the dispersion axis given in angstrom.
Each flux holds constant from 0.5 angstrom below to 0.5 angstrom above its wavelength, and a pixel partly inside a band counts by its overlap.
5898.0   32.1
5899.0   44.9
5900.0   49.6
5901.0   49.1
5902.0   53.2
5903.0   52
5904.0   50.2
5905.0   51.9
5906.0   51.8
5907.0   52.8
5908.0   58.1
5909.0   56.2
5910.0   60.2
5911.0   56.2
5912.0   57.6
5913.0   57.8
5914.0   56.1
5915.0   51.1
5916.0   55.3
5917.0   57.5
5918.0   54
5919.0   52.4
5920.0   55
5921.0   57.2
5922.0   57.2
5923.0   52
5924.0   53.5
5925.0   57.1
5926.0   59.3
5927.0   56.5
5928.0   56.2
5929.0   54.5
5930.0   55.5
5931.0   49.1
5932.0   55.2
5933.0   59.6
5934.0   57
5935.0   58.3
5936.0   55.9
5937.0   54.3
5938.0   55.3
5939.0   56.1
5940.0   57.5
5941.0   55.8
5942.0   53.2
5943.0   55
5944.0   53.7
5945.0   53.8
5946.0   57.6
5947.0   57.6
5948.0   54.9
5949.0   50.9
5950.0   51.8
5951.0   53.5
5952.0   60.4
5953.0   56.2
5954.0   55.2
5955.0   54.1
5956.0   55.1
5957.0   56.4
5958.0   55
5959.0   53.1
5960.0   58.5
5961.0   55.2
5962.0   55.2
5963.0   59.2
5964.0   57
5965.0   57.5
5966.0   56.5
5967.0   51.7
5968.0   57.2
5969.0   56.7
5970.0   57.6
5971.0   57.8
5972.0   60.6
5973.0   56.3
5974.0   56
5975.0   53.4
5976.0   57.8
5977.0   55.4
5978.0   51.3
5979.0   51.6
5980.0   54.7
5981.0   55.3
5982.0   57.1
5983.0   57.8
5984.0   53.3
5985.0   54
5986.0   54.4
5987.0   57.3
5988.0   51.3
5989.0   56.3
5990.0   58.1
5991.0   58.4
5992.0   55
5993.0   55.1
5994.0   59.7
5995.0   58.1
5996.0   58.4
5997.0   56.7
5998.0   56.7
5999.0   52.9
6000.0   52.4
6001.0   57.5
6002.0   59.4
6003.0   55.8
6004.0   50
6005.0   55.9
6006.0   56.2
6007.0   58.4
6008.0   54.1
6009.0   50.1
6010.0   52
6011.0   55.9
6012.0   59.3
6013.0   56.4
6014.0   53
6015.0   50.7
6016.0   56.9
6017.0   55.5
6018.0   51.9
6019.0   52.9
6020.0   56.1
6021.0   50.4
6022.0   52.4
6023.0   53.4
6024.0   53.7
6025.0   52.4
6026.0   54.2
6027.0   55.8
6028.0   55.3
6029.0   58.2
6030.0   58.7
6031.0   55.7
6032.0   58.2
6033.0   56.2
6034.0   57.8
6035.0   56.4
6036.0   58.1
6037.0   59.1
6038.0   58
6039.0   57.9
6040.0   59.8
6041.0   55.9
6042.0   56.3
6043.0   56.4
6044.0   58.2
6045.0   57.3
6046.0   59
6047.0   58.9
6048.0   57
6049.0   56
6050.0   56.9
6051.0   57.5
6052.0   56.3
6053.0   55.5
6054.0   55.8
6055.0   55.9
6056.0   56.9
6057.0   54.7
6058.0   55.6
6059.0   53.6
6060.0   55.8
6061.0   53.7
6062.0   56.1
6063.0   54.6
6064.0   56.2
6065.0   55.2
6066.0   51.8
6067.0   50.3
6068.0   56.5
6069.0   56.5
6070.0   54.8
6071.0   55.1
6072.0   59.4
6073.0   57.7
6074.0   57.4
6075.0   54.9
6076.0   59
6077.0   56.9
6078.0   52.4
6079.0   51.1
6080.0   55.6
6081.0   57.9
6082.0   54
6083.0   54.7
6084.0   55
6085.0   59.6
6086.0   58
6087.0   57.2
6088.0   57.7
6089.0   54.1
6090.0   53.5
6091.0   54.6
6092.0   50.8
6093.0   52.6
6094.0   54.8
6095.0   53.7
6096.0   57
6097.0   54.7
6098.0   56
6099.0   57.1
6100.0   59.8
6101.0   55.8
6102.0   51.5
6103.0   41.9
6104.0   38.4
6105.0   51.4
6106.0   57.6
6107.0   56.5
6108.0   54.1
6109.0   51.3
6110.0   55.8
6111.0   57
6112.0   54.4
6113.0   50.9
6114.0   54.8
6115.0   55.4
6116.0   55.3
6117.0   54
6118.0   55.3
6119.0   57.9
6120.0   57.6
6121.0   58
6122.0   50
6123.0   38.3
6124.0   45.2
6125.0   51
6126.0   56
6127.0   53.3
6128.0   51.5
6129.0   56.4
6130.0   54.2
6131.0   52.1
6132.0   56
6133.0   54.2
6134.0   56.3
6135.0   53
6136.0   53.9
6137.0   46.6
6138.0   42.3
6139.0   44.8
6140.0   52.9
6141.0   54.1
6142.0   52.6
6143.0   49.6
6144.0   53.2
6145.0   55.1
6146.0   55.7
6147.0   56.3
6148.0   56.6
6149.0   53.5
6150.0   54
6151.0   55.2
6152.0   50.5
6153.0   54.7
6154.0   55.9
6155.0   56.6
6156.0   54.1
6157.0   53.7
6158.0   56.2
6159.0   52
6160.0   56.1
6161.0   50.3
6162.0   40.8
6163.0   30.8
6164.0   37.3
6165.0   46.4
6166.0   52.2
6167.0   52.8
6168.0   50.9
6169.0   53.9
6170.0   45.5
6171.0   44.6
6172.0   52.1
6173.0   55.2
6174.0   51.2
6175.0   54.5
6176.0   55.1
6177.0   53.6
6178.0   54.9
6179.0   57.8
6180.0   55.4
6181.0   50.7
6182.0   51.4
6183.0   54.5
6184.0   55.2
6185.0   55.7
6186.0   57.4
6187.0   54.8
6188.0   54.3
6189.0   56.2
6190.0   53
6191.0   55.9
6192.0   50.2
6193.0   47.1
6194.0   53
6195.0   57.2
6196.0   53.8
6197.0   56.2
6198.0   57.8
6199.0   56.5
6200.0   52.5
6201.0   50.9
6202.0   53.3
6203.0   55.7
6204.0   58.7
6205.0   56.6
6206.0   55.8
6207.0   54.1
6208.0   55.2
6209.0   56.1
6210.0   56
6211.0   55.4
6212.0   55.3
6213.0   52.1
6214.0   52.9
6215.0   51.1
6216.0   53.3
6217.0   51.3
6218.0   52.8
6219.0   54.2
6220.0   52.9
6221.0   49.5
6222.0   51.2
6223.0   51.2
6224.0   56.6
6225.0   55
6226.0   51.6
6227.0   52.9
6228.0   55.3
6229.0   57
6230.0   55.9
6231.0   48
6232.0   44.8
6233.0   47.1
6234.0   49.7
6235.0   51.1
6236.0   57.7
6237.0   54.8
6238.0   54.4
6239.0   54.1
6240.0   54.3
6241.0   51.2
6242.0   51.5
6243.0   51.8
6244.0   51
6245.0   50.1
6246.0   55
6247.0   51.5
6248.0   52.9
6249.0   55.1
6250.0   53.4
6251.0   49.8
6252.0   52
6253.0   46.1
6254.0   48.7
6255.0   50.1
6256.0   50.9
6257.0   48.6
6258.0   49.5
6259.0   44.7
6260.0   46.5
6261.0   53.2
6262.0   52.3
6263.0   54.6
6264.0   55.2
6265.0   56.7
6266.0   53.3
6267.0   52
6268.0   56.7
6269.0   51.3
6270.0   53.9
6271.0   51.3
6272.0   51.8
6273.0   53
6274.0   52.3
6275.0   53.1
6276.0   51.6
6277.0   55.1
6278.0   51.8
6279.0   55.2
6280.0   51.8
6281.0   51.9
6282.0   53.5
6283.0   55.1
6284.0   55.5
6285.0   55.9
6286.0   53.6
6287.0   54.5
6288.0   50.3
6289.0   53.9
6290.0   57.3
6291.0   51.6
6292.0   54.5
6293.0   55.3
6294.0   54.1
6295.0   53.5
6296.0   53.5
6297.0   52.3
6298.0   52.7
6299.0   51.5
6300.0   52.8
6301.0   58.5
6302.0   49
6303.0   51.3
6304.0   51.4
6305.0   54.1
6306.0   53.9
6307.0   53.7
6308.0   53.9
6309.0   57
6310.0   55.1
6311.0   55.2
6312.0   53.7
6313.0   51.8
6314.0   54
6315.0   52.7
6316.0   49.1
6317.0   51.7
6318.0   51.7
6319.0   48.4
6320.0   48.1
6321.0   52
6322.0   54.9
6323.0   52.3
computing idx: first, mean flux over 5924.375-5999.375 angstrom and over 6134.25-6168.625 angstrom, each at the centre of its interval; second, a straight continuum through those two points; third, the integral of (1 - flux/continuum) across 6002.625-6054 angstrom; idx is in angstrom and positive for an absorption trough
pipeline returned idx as -1.5 angstrom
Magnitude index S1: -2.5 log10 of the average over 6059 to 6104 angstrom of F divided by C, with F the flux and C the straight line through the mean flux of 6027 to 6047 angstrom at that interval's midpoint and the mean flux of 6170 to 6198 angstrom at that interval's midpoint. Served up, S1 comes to 0.03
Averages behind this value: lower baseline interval 57.5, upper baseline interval 53.7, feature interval 54.9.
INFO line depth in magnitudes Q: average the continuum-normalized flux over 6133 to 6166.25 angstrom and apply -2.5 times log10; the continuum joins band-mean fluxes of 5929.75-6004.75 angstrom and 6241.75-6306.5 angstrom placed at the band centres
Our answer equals 0.051 mag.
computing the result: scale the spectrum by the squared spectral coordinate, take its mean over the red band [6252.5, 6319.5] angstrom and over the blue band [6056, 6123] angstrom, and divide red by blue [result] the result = 1.0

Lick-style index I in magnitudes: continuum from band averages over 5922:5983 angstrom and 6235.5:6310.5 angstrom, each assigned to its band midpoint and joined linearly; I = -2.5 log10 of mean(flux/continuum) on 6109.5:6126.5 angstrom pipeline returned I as 0.02 mag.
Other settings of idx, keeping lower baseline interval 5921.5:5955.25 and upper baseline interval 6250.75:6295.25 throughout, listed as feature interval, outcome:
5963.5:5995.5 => -0.5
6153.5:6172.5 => 1.4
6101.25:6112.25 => 0.4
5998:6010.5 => 0.0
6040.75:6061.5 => -0.7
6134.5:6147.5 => 0.5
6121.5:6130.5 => 0.5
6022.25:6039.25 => -0.5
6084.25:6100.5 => -0.5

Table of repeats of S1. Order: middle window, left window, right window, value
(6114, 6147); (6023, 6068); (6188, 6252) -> 0.043 mag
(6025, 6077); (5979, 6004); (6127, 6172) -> -0.043 mag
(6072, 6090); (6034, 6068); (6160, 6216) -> -0.011 mag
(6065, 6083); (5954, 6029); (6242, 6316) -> -0.015 mag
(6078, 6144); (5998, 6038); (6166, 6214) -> 0.023 mag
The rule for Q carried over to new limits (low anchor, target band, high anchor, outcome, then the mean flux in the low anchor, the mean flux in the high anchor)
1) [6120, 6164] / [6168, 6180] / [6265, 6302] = -0.01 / 51.8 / 53.5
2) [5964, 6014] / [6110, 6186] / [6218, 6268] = 0.02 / 55.7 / 52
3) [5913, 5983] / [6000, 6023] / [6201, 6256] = 0.01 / 55.6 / 52.8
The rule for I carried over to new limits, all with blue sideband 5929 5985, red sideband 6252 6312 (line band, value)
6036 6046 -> -0.06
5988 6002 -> -0.02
